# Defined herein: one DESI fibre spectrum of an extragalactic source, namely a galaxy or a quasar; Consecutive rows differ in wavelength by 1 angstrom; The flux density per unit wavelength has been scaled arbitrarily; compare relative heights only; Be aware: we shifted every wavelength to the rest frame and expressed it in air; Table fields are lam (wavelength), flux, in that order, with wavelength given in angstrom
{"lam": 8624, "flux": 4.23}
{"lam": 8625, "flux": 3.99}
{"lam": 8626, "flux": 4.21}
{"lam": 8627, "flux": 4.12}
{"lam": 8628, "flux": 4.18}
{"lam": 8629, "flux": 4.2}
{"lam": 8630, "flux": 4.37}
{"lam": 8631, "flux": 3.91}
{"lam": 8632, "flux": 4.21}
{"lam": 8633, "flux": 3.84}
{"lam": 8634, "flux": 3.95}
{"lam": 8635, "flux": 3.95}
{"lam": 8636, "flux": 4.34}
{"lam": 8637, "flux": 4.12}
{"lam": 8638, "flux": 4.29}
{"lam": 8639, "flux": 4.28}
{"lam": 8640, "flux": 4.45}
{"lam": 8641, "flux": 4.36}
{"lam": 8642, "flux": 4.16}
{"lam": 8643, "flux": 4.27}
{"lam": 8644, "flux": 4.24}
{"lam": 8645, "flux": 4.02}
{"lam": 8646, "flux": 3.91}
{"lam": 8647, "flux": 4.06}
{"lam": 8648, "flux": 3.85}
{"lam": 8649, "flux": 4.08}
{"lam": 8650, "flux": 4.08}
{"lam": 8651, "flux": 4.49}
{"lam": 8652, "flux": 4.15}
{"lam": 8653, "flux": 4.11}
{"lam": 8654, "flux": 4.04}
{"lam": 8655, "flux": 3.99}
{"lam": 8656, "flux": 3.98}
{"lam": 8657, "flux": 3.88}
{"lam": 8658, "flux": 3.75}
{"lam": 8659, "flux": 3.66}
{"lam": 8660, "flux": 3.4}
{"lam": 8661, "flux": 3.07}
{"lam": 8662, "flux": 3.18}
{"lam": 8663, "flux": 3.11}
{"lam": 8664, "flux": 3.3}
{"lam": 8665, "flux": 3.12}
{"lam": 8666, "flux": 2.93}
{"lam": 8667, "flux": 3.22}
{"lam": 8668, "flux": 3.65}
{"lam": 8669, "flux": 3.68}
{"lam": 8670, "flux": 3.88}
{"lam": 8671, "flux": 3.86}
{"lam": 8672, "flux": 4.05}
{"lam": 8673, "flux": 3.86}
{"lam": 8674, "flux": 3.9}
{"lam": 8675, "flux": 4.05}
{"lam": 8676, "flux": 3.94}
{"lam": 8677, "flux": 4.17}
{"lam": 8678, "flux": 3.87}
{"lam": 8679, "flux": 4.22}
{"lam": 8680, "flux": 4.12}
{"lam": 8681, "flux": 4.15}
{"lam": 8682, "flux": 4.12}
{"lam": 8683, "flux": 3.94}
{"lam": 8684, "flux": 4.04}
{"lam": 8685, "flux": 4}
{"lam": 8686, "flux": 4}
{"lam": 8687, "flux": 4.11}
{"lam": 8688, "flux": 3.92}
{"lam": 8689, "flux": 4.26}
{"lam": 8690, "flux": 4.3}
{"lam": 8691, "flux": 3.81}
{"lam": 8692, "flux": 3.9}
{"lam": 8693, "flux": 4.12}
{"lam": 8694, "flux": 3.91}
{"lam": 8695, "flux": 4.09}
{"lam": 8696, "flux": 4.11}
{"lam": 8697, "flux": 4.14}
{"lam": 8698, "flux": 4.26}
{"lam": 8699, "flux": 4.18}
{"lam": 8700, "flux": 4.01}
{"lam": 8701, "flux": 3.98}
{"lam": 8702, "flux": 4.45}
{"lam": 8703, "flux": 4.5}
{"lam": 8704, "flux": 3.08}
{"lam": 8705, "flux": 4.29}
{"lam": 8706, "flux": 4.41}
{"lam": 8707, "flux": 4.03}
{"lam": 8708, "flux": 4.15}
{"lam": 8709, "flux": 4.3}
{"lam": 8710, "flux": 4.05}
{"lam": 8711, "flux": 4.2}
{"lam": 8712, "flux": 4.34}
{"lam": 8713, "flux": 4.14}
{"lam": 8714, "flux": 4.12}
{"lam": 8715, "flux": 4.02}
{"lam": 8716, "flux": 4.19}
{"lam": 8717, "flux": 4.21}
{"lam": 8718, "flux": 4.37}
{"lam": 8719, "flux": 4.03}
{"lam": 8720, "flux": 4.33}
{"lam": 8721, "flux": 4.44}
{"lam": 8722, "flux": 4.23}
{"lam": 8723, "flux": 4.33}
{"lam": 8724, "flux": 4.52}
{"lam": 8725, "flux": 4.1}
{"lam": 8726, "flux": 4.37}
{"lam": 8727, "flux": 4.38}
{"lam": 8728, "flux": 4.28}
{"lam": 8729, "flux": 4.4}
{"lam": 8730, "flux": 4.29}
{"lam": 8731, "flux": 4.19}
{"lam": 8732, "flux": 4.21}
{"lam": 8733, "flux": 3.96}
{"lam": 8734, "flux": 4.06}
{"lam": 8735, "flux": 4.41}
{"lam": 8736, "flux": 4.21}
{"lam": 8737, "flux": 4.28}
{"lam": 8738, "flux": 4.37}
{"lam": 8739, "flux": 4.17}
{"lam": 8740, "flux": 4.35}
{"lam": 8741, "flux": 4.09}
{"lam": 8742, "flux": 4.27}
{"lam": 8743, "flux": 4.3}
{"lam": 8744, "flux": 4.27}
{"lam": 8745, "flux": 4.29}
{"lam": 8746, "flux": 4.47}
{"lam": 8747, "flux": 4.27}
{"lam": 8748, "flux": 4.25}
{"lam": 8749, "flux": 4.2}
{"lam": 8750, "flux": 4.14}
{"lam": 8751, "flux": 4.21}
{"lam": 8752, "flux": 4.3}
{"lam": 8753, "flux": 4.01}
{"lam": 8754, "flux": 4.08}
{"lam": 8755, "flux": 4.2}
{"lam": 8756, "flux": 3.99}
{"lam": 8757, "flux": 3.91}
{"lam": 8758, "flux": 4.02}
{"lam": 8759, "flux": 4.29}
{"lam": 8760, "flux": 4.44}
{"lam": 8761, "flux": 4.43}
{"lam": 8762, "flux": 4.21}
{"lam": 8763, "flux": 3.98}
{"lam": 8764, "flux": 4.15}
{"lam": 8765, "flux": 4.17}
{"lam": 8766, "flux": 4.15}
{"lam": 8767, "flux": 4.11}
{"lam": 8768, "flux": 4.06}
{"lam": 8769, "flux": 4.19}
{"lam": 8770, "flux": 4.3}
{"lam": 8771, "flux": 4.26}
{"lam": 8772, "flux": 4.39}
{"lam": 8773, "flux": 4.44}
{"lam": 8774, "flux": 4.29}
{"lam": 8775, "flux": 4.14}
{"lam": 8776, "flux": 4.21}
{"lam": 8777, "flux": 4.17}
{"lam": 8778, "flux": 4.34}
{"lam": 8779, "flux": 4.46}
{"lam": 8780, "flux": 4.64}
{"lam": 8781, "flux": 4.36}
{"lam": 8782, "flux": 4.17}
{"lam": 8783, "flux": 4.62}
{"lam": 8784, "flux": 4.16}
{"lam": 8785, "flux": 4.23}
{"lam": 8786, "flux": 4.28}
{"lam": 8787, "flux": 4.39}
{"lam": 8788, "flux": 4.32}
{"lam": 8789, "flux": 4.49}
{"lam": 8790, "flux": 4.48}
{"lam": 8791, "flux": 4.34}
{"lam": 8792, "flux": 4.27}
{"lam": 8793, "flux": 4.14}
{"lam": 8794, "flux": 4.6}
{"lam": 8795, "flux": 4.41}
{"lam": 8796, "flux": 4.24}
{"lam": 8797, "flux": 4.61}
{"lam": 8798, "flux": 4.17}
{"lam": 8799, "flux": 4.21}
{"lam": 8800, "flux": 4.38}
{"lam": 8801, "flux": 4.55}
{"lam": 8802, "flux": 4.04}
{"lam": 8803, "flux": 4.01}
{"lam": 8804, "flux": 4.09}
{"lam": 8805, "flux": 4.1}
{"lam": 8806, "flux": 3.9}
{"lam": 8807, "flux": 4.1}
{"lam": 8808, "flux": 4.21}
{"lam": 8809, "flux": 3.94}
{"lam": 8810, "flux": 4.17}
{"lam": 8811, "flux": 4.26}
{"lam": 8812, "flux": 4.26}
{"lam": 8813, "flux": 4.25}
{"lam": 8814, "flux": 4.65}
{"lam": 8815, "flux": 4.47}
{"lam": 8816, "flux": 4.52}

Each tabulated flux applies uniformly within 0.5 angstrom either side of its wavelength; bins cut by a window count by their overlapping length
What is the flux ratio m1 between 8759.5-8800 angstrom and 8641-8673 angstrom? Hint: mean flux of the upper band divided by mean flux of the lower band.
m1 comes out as 1.13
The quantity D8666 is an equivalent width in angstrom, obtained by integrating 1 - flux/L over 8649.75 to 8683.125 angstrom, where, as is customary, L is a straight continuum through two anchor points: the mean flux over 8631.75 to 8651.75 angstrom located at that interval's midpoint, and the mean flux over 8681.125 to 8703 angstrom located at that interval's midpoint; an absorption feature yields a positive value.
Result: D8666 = 2.7 angstrom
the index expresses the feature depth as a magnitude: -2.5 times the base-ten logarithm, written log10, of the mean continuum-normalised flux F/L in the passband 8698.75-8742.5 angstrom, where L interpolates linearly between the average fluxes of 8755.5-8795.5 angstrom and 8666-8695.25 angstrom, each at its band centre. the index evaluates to -0.03 mag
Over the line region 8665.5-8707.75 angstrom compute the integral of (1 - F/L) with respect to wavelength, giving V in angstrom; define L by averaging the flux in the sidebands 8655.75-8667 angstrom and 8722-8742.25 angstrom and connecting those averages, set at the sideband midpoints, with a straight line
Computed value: -3.4 angstrom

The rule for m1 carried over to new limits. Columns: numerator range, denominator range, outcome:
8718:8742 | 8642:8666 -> 1.12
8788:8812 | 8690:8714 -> 1.03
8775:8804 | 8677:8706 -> 1.06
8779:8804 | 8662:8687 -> 1.14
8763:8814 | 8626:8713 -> 1.07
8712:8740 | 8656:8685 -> 1.14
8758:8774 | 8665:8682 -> 1.10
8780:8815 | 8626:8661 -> 1.05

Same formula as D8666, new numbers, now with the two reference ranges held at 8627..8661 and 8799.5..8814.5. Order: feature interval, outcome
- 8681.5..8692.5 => 0.2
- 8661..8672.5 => 1.8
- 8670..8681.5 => 0.2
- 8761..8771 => 0.0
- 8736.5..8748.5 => -0.4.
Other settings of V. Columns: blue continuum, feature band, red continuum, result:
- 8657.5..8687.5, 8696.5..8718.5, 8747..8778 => -1.3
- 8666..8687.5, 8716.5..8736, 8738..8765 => -0.8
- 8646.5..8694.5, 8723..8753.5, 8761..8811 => -1.2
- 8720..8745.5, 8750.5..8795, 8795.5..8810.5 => -0.4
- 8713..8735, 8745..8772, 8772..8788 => 0.7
